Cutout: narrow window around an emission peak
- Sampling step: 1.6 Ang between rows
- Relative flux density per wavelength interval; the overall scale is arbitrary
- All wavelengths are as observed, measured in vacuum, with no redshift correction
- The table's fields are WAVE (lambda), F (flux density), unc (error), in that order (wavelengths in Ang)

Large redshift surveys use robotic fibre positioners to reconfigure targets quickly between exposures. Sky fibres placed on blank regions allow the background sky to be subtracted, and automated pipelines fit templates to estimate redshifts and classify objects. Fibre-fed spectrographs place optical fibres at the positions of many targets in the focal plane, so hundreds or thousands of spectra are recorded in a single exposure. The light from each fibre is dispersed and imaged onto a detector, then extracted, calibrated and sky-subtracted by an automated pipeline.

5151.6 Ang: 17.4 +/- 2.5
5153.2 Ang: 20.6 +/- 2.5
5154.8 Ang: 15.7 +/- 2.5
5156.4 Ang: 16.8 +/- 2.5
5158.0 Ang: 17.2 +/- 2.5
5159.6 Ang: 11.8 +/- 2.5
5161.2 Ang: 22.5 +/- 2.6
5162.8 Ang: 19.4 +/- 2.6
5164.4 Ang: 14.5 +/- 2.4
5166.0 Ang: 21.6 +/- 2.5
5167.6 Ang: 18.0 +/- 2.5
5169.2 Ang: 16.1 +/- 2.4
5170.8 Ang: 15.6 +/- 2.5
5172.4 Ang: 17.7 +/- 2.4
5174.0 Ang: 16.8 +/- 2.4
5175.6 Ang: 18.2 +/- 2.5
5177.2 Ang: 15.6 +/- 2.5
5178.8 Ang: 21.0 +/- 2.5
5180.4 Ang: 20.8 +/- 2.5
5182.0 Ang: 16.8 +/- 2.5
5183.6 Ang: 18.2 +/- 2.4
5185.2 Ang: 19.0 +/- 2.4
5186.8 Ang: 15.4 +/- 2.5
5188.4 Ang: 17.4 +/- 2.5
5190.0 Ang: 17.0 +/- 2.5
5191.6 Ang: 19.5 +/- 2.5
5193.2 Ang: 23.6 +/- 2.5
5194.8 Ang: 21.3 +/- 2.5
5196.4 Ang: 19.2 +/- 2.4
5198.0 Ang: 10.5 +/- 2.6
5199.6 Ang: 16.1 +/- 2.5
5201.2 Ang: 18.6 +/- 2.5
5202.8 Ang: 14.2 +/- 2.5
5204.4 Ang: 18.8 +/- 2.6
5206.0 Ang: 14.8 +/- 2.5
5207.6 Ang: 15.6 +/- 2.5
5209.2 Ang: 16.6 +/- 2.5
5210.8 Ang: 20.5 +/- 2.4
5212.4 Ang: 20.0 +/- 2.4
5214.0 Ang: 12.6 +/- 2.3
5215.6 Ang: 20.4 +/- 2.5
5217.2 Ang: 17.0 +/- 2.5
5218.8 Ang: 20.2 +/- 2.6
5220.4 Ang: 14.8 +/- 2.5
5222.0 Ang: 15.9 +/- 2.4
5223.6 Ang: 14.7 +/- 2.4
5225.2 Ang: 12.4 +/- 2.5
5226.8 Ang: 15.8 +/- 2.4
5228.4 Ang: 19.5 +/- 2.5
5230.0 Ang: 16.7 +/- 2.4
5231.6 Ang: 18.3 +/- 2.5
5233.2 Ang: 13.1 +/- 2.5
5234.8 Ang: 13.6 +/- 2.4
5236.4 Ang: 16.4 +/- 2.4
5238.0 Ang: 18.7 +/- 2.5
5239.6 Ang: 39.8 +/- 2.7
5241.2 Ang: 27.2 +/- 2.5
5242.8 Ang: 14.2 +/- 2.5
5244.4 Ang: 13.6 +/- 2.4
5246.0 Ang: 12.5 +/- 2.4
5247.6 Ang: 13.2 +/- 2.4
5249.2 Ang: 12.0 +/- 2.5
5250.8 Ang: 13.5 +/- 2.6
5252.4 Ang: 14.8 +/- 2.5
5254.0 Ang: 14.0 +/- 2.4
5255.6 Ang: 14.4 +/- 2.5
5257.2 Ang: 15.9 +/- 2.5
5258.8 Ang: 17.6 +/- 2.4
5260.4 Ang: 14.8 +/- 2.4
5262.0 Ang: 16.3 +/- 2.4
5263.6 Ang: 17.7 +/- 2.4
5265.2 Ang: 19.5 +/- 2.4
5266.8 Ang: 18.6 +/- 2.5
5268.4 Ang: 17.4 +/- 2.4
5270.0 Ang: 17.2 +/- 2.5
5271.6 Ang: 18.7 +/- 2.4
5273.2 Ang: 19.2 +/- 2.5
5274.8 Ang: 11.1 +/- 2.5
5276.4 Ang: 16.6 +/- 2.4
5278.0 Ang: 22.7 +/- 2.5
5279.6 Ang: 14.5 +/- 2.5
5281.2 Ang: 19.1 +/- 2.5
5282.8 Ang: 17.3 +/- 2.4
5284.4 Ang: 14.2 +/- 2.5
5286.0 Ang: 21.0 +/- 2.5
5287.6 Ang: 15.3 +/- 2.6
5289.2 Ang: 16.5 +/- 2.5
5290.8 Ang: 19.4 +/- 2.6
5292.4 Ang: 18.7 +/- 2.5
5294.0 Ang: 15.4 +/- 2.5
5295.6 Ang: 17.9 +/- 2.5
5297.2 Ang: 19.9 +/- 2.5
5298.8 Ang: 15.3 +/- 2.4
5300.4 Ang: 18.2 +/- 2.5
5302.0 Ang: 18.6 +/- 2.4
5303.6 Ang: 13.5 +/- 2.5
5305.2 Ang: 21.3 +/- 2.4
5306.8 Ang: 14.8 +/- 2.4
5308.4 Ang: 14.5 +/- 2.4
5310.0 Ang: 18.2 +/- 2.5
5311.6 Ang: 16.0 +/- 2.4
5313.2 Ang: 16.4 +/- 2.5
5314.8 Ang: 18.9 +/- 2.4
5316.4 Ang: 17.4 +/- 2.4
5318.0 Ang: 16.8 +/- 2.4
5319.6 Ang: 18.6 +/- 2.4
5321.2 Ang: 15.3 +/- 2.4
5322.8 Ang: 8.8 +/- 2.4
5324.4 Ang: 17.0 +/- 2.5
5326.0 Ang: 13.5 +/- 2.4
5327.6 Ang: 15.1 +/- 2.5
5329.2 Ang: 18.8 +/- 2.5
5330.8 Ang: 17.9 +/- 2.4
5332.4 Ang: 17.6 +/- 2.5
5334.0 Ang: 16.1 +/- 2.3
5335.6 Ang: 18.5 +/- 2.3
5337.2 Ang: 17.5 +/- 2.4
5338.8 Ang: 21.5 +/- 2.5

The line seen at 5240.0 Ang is Hbeta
